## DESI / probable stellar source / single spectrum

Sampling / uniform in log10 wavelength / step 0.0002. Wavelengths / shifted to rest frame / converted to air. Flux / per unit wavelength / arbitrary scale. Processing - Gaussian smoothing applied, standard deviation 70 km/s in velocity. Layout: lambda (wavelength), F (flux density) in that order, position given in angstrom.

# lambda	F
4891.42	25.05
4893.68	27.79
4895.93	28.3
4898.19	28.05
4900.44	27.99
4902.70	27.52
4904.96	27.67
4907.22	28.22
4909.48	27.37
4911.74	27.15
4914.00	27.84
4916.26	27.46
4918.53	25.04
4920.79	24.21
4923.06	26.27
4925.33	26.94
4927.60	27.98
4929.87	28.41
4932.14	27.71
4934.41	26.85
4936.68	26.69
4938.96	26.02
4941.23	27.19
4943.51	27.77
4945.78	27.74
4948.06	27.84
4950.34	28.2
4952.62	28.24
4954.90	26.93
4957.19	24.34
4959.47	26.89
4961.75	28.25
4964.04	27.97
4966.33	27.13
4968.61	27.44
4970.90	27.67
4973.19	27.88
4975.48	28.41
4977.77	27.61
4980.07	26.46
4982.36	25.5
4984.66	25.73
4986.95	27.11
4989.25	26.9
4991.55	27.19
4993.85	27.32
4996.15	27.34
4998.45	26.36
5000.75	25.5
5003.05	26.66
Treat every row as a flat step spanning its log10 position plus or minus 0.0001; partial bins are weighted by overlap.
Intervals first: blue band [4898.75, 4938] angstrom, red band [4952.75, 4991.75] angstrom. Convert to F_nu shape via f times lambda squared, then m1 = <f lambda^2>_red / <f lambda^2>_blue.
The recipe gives 1.02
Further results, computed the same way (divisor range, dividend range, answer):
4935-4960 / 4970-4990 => 1.01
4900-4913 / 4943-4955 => 1.03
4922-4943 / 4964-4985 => 1.02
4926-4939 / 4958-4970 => 1.02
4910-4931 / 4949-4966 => 1.03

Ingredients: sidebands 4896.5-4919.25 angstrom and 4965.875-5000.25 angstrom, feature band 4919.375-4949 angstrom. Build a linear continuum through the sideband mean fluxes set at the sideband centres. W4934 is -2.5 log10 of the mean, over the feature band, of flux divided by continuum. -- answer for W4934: 0.01 mag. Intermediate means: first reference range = 27.5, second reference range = 27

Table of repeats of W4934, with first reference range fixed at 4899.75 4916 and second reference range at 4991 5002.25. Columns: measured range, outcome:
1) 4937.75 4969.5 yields -0.004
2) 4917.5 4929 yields 0.055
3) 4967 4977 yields -0.033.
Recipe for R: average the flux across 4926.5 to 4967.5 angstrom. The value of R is 27.3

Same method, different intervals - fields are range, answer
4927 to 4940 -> 27.3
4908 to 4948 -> 27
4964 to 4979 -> 27.7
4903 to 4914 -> 27.6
